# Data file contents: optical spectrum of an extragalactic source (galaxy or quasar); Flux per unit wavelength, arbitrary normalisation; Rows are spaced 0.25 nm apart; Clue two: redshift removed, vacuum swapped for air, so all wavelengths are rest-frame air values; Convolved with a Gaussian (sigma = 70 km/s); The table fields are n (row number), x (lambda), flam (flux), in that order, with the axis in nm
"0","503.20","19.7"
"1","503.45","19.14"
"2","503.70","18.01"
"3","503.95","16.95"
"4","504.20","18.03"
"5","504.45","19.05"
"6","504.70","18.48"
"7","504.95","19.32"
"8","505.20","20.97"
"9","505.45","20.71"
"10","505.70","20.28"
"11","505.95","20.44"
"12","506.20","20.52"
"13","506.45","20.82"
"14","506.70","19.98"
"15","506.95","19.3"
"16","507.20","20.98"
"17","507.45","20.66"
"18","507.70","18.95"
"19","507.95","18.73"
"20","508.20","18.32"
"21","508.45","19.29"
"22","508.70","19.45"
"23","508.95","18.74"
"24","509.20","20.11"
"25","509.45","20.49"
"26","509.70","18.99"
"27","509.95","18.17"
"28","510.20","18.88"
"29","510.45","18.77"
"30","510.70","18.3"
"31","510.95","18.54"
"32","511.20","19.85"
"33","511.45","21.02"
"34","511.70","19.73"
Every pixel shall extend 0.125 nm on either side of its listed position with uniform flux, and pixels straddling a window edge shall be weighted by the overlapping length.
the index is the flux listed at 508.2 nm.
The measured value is 18.32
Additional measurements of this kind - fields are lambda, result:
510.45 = 18.77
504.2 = 18.03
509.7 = 18.99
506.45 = 20.82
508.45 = 19.29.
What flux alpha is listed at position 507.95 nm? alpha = 18.73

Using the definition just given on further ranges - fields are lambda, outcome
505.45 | 20.71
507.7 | 18.95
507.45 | 20.66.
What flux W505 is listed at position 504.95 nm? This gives 19.32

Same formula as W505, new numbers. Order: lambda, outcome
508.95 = 18.74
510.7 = 18.3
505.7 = 20.28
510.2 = 18.88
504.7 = 18.48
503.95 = 16.95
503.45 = 19.14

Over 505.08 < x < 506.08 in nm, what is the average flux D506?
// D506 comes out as 20.6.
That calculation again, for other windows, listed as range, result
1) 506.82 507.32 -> 20.1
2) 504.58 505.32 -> 19.6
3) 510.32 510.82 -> 18.5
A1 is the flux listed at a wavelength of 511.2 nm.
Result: 19.85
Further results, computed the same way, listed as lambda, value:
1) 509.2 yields 20.11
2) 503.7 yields 18.01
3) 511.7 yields 19.73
